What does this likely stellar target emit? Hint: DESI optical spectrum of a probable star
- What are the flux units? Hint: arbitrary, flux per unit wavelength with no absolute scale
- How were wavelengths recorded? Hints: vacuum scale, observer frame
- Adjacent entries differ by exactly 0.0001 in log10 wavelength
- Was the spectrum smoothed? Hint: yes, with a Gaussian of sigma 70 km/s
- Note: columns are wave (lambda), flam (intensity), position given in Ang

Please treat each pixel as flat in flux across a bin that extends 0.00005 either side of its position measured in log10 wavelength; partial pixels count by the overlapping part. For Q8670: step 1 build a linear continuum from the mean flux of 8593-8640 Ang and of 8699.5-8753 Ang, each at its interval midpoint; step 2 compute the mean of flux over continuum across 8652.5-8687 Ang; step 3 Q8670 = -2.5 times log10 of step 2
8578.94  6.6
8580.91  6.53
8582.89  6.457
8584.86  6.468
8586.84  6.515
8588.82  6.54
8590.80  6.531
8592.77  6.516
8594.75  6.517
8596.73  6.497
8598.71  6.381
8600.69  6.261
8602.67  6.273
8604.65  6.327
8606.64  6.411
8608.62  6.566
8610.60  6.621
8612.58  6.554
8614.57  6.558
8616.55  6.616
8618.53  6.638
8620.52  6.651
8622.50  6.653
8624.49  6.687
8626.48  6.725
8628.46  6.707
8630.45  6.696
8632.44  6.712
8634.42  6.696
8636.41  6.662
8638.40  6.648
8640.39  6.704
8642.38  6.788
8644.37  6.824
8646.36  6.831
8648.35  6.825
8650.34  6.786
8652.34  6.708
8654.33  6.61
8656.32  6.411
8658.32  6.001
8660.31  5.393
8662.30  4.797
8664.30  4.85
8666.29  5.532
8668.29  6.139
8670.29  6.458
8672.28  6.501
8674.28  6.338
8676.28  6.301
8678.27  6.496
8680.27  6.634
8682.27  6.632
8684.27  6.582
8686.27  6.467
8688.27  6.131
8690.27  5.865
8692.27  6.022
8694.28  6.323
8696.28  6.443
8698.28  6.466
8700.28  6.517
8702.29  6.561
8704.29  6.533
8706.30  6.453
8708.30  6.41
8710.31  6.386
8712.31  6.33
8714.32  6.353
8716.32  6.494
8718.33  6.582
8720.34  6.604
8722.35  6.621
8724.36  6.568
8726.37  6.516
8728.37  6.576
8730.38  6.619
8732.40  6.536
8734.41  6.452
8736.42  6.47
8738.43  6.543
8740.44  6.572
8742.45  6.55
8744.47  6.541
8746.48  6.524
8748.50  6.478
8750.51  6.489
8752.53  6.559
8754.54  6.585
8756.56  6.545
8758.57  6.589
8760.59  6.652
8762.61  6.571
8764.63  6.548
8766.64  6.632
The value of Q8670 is 0.07 mag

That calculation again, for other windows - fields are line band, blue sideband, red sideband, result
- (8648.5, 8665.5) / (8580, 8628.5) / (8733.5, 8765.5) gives 0.10 mag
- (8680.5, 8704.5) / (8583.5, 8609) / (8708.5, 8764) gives 0.02 mag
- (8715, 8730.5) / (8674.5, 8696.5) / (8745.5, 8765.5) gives -0.02 mag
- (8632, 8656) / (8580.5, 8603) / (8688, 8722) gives -0.05 mag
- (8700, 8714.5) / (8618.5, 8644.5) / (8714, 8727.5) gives 0.02 mag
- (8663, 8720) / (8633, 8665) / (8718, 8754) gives 0.02 mag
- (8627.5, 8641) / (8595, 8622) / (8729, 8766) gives -0.03 mag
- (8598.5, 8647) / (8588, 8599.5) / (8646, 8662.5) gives -0.03 mag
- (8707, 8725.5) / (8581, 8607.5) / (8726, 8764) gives 0.01 mag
